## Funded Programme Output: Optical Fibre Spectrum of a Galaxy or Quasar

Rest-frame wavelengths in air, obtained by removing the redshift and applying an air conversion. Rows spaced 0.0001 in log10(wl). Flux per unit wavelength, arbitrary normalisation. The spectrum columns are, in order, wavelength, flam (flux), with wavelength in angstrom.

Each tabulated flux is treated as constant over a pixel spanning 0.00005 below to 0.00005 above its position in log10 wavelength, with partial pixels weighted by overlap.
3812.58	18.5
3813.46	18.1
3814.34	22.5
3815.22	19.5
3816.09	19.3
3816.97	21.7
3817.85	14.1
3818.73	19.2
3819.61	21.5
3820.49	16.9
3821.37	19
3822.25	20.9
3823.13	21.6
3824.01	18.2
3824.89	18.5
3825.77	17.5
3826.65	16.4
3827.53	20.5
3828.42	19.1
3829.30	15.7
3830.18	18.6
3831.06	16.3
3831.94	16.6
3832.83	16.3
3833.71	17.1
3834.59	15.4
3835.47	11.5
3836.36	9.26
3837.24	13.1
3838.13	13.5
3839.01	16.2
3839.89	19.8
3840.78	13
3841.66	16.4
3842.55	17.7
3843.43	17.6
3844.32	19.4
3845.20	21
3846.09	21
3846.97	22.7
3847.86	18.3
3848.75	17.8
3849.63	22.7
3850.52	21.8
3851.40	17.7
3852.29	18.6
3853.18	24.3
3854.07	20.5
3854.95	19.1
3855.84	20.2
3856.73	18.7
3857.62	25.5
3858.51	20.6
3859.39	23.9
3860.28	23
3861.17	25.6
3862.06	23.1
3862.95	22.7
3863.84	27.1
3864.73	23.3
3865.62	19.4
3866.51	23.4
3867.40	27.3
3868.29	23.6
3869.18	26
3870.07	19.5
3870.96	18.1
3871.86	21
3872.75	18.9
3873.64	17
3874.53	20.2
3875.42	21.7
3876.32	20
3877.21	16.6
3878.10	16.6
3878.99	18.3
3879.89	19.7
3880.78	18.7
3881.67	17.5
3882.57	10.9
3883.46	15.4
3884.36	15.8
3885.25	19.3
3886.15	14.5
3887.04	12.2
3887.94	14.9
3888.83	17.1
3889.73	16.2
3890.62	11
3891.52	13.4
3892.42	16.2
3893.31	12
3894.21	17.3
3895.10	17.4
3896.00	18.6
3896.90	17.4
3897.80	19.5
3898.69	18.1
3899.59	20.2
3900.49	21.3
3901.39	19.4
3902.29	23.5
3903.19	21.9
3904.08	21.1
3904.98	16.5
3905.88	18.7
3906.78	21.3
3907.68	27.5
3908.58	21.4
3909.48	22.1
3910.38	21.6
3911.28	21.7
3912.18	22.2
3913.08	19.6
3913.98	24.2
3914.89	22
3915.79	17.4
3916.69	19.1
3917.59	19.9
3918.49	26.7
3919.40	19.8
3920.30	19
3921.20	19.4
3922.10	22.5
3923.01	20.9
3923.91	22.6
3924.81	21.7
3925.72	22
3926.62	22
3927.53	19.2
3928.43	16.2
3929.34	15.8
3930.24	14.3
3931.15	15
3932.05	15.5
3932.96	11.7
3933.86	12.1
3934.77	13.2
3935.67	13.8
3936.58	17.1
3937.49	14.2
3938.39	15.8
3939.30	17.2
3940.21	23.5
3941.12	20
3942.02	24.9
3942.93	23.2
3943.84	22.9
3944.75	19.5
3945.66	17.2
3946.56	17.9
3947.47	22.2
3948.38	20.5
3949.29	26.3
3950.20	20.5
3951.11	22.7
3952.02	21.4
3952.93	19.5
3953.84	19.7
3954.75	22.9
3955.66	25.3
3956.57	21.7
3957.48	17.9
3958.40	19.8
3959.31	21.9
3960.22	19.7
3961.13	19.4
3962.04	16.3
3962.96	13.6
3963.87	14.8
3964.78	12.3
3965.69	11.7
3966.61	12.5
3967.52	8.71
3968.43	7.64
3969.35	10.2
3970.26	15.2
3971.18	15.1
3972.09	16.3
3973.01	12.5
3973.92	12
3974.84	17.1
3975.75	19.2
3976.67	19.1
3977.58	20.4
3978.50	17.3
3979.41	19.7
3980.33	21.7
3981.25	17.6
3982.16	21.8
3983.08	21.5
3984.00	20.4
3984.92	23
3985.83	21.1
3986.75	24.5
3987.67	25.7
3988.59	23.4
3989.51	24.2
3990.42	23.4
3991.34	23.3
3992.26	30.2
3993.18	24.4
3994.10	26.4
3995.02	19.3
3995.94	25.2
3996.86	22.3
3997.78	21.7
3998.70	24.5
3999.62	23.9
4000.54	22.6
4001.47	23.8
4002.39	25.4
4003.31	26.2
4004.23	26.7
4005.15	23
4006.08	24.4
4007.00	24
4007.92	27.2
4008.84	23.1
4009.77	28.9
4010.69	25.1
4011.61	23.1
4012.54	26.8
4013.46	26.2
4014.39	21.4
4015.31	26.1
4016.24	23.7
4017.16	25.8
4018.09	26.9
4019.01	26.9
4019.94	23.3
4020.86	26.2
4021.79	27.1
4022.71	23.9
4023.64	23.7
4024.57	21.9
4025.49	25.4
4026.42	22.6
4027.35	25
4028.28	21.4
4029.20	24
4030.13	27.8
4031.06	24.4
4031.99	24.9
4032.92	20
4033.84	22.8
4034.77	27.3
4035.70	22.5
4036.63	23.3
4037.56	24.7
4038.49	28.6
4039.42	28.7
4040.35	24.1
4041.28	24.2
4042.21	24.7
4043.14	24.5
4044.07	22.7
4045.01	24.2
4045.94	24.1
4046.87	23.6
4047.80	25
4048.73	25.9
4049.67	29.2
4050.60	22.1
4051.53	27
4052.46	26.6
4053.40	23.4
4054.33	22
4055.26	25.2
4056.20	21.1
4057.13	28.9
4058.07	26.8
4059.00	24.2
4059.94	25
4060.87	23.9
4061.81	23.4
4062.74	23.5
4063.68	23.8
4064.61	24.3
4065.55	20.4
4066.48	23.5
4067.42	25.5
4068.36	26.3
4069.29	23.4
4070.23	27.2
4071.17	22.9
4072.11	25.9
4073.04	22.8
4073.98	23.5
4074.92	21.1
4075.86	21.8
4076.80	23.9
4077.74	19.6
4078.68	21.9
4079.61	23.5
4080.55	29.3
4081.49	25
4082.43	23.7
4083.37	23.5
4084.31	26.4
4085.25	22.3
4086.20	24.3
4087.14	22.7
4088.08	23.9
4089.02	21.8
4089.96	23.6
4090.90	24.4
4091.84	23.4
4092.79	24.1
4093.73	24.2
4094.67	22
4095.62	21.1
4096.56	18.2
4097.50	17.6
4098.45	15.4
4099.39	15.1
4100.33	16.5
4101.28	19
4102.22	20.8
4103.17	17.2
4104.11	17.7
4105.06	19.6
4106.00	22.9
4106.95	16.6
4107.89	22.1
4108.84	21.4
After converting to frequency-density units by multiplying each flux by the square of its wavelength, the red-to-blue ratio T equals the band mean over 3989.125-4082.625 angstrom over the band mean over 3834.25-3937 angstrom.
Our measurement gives 1.39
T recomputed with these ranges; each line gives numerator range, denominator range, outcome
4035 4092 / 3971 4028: 1.09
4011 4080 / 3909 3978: 1.39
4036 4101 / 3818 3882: 1.36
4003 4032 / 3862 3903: 1.43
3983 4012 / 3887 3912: 1.36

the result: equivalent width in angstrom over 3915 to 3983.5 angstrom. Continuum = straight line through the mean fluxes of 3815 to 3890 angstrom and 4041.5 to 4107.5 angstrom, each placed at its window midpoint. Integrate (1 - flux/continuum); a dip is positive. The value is 7.96 angstrom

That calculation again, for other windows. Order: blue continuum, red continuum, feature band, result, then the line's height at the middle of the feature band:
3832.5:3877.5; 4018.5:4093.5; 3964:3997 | 5.3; 22.6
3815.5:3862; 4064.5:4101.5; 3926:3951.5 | 2.4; 20.3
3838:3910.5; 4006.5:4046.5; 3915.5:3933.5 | 1.8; 21.2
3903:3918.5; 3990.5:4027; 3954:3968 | 3.5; 23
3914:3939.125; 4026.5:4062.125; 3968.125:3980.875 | 2.9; 20.8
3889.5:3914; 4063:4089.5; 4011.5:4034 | -2.2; 22.4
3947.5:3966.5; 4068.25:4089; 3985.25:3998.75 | -2.2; 20.6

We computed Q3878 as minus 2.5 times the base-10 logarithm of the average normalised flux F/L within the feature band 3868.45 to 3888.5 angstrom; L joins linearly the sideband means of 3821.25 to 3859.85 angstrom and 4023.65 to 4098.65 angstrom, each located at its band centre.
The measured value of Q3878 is 0.08 mag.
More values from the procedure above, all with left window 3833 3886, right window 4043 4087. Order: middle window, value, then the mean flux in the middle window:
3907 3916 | -0.08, 22.1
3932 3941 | 0.33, 15.6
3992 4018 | -0.09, 24.7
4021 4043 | -0.05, 24.5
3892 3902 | 0.12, 18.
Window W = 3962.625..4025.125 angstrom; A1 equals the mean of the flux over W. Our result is 21.5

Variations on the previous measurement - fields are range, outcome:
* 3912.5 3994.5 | 19.2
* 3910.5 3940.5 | 18.7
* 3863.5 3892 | 18.5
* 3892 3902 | 18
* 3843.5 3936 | 19.5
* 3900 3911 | 21.4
